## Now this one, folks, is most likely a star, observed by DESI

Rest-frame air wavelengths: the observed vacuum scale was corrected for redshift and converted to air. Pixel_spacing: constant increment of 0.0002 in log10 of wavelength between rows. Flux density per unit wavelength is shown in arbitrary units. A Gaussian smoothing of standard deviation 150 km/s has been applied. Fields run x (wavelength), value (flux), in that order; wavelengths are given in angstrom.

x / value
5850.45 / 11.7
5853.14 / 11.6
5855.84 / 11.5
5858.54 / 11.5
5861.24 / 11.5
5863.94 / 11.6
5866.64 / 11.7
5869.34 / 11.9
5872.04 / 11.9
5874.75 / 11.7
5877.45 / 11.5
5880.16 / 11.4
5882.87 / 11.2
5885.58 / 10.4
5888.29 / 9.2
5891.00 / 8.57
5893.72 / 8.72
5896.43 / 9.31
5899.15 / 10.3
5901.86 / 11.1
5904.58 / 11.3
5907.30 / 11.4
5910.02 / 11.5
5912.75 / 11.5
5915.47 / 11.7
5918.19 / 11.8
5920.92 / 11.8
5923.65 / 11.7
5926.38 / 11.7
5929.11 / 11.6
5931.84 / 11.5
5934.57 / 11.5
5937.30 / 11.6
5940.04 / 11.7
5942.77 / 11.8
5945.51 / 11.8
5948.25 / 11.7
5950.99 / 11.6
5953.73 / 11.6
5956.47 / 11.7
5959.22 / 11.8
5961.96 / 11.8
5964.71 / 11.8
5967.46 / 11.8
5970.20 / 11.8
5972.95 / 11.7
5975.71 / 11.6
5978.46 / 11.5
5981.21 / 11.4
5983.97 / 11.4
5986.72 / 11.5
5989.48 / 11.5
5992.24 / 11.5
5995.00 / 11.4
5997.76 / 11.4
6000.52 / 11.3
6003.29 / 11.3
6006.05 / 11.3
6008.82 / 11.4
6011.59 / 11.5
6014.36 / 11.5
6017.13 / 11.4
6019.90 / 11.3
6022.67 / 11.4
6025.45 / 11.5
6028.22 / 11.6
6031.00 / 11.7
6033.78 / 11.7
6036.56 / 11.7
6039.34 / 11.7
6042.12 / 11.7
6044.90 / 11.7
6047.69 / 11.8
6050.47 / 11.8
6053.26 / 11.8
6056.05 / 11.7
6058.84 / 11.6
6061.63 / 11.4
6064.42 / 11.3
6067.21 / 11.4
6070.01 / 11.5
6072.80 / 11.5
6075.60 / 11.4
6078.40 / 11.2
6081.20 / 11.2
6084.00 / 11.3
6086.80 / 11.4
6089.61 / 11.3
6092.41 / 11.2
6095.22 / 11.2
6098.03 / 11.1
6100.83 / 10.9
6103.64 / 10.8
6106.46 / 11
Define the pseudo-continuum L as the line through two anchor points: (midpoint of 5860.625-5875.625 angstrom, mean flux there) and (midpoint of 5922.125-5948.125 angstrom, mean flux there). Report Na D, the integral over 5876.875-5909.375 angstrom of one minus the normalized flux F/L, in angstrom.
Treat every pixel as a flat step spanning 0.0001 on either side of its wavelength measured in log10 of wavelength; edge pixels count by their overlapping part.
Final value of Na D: 3.72 angstrom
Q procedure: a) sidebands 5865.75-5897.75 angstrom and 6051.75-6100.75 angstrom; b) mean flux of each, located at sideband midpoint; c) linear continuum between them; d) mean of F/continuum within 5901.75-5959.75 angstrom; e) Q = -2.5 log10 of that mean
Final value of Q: -0.08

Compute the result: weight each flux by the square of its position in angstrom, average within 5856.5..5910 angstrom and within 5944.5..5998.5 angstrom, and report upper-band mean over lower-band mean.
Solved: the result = 1.10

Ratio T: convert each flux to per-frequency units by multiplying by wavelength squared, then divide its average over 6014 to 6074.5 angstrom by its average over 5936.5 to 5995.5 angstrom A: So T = 1.02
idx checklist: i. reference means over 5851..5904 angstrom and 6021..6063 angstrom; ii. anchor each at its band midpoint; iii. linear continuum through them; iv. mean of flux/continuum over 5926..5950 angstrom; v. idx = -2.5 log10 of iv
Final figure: -0.05 mag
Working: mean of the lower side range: 10.9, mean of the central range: 11.7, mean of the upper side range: 11.7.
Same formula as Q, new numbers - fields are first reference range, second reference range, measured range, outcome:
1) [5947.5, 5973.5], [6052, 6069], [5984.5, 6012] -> 0.02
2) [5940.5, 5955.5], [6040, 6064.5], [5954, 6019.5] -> 0.01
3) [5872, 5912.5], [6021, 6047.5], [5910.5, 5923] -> -0.09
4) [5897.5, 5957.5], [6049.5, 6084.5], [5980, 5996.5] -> 0.01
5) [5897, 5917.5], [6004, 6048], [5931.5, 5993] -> -0.03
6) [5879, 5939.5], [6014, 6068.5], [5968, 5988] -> -0.03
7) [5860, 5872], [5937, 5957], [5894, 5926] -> 0.05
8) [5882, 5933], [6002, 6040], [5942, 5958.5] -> -0.06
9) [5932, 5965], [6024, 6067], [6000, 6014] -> 0.03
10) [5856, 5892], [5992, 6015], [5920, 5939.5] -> -0.04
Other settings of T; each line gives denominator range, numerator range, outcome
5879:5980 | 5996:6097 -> 1.06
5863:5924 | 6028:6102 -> 1.11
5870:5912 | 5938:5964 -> 1.12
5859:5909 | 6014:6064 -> 1.13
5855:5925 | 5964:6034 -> 1.08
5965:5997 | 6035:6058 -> 1.04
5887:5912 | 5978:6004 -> 1.16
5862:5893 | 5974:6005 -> 1.08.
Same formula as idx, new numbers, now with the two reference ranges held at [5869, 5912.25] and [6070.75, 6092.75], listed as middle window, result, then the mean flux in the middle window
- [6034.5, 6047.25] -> -0.05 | 11.7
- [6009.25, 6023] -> -0.03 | 11.4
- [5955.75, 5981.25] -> -0.07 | 11.7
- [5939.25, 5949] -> -0.08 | 11.8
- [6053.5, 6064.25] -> -0.03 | 11.6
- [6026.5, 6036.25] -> -0.05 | 11.7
